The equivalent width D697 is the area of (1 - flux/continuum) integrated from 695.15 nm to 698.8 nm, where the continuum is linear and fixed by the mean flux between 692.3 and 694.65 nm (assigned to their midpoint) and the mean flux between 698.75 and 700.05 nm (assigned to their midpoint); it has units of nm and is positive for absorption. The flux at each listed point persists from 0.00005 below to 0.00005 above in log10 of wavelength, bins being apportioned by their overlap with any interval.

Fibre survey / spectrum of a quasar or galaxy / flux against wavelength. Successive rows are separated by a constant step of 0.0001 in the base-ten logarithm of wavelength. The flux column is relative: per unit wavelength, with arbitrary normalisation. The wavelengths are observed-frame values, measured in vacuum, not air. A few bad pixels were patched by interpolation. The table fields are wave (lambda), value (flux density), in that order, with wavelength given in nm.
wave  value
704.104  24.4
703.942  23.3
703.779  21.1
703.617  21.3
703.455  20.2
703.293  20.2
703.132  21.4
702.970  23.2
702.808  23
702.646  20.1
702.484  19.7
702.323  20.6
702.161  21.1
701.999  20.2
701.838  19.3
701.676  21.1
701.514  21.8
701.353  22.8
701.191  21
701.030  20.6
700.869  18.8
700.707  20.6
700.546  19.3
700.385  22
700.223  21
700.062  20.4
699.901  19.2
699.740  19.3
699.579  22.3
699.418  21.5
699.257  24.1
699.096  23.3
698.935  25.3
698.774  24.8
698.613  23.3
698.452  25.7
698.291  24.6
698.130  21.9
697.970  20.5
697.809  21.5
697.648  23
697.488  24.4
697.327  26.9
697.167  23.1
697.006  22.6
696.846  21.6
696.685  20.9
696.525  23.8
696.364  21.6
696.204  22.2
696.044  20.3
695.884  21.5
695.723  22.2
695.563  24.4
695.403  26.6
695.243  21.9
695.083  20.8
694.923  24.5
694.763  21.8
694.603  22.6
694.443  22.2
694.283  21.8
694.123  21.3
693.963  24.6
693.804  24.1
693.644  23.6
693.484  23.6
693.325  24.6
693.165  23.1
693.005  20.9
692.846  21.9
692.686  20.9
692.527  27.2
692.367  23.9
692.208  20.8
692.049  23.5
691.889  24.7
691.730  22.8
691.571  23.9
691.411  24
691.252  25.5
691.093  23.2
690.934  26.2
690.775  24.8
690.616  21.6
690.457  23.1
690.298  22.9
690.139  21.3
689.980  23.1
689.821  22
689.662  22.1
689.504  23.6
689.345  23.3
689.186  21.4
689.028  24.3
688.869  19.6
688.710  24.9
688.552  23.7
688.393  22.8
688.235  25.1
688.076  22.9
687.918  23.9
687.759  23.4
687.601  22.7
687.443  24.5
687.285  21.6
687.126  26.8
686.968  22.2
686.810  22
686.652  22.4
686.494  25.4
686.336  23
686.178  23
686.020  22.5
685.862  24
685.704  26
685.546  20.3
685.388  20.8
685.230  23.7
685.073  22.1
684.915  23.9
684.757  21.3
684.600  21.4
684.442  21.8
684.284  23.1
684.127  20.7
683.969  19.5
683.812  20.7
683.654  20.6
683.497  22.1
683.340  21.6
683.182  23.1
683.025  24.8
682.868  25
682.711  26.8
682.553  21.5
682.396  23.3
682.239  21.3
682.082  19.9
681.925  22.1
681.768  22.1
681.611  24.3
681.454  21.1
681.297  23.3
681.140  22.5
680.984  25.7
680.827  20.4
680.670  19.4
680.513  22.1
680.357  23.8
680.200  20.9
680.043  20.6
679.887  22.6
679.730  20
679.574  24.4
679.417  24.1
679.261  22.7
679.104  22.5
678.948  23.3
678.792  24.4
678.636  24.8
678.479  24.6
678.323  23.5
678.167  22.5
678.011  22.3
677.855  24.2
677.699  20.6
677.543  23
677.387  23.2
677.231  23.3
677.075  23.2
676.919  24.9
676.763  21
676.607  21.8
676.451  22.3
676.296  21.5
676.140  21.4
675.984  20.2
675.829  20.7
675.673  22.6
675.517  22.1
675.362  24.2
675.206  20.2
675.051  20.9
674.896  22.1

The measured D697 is -0.061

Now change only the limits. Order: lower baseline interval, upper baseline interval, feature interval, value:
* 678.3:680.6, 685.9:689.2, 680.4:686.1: 0.18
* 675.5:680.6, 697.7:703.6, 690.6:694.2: -0.27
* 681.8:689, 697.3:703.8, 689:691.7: -0.10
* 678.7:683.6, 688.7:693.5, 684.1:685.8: 0.04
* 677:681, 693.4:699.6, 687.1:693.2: -0.09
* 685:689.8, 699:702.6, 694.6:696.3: -0.06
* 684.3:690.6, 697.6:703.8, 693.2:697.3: -0.12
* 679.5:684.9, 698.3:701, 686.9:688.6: -0.11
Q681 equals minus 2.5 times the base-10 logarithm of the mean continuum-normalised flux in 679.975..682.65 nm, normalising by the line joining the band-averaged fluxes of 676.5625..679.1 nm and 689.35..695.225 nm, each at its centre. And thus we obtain 0.05 mag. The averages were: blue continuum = 23.2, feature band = 22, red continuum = 23.1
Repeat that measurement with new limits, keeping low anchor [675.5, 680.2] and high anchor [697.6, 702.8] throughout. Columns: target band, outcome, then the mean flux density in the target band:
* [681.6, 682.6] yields 0.022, 21.9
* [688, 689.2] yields -0.051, 23.2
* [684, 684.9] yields 0.030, 21.7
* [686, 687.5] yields -0.056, 23.4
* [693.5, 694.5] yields -0.054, 23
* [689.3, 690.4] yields -0.027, 22.6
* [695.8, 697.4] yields -0.033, 22.4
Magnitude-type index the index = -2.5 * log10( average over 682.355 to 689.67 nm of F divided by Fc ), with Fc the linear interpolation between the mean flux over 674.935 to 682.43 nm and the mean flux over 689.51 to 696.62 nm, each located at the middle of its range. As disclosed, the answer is -0.01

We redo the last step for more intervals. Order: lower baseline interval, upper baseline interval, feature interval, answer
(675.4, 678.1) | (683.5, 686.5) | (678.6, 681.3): -0.016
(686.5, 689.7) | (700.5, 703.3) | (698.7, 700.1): -0.050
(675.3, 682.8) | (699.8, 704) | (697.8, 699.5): -0.111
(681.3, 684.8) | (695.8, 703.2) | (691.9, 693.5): -0.051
